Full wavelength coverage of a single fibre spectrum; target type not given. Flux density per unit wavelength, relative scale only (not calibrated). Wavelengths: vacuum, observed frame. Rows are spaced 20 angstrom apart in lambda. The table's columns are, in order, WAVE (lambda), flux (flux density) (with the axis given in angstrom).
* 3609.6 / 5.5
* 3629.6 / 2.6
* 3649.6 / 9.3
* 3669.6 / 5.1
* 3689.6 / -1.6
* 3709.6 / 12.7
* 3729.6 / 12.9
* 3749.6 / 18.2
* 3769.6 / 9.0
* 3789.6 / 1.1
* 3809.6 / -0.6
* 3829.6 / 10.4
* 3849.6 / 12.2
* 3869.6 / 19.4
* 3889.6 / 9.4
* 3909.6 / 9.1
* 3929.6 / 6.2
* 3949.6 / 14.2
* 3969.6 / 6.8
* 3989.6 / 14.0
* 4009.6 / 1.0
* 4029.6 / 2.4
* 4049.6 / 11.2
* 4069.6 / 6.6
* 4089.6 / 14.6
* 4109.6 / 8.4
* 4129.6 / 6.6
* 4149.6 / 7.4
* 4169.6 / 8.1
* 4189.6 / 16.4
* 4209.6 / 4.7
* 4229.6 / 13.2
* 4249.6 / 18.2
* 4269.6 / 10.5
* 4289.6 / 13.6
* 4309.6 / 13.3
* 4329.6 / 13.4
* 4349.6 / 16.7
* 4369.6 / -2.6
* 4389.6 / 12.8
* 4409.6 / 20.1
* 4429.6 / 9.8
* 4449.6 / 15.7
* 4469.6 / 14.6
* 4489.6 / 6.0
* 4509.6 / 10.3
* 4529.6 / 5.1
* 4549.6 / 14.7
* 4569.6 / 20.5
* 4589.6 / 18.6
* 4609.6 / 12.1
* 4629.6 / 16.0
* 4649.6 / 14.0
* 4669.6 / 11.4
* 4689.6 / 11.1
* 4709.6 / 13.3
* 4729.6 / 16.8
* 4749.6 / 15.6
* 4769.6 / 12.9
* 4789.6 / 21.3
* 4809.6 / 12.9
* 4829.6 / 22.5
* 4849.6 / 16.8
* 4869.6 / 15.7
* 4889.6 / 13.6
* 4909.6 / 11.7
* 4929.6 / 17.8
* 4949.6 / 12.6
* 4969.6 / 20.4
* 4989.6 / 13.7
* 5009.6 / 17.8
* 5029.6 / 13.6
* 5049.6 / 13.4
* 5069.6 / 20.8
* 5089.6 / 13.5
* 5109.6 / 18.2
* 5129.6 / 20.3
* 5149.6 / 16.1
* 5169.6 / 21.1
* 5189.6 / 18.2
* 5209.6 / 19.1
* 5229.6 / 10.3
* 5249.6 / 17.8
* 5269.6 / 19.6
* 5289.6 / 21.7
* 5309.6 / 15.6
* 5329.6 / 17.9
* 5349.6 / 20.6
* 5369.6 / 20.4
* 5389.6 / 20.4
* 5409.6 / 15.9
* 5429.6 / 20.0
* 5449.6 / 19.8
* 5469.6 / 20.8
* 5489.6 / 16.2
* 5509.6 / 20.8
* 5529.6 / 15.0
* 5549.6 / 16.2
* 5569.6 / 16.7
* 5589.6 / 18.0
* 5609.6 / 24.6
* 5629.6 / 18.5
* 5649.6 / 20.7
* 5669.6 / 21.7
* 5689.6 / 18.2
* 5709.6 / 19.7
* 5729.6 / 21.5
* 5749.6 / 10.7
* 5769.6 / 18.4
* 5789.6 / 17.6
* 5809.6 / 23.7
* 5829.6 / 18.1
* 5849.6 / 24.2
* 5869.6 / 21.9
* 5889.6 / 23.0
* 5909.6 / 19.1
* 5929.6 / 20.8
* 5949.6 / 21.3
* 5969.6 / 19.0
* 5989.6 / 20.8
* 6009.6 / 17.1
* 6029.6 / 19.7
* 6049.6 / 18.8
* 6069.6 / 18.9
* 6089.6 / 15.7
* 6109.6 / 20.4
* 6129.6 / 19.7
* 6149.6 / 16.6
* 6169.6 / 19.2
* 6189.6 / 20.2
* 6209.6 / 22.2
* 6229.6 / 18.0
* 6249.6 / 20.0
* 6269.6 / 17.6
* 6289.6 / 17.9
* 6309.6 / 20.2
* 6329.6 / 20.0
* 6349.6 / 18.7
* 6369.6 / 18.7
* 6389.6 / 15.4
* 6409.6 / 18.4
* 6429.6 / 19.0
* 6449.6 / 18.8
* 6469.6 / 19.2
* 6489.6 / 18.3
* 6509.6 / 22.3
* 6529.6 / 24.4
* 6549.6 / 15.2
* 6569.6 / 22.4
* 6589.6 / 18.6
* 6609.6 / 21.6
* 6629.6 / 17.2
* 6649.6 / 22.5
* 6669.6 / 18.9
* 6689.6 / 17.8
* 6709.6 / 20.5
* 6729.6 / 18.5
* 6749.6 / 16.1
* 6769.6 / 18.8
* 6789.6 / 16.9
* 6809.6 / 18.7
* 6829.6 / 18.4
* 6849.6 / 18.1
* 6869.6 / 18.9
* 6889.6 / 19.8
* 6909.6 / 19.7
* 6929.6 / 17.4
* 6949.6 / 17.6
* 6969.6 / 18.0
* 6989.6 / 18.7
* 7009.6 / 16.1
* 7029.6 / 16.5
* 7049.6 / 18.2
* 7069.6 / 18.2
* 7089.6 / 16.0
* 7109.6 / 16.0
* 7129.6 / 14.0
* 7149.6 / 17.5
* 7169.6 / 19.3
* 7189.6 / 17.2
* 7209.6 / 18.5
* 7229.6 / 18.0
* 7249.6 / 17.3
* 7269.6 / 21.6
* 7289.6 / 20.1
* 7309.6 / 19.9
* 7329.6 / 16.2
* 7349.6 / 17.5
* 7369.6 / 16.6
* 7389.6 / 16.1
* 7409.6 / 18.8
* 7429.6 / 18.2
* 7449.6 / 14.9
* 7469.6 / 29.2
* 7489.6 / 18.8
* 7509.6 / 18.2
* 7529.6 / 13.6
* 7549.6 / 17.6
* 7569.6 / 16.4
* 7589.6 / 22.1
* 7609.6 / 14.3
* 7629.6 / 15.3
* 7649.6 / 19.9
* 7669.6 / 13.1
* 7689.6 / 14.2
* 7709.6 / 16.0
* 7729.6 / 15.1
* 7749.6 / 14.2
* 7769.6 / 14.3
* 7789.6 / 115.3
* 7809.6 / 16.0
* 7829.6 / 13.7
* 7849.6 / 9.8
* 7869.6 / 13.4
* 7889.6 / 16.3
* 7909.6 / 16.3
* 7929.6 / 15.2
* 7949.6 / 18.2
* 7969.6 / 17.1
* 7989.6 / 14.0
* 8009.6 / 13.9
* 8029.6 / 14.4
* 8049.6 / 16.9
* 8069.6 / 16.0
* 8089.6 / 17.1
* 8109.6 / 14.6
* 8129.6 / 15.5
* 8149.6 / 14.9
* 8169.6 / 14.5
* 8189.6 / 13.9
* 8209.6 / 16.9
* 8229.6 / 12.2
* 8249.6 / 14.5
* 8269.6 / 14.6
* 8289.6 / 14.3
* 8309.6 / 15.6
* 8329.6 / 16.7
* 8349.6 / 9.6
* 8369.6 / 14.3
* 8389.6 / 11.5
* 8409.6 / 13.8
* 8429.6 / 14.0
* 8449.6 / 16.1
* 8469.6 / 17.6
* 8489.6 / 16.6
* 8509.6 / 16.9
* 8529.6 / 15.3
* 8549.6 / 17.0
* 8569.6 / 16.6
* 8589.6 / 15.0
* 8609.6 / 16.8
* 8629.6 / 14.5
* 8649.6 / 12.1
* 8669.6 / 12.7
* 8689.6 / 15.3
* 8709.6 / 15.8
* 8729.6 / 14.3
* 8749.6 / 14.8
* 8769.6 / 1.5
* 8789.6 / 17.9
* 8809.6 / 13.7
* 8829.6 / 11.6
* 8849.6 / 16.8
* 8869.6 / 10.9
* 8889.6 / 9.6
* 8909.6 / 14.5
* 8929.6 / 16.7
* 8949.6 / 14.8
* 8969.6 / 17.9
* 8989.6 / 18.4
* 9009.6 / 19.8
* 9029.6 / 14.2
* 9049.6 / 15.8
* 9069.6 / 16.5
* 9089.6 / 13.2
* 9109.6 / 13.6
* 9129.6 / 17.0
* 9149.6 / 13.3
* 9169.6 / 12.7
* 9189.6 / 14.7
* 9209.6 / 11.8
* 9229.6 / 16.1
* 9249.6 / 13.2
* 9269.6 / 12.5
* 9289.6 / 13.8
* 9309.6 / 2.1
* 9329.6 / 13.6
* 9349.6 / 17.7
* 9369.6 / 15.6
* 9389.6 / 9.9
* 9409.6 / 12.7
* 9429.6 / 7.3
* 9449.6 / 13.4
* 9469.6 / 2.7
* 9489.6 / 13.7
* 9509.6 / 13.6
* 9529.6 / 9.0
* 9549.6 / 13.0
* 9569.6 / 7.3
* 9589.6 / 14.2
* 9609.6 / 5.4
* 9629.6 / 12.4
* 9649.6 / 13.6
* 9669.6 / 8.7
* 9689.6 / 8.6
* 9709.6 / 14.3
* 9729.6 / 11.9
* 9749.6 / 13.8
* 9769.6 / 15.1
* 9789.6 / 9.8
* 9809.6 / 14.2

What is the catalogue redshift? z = 0.14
